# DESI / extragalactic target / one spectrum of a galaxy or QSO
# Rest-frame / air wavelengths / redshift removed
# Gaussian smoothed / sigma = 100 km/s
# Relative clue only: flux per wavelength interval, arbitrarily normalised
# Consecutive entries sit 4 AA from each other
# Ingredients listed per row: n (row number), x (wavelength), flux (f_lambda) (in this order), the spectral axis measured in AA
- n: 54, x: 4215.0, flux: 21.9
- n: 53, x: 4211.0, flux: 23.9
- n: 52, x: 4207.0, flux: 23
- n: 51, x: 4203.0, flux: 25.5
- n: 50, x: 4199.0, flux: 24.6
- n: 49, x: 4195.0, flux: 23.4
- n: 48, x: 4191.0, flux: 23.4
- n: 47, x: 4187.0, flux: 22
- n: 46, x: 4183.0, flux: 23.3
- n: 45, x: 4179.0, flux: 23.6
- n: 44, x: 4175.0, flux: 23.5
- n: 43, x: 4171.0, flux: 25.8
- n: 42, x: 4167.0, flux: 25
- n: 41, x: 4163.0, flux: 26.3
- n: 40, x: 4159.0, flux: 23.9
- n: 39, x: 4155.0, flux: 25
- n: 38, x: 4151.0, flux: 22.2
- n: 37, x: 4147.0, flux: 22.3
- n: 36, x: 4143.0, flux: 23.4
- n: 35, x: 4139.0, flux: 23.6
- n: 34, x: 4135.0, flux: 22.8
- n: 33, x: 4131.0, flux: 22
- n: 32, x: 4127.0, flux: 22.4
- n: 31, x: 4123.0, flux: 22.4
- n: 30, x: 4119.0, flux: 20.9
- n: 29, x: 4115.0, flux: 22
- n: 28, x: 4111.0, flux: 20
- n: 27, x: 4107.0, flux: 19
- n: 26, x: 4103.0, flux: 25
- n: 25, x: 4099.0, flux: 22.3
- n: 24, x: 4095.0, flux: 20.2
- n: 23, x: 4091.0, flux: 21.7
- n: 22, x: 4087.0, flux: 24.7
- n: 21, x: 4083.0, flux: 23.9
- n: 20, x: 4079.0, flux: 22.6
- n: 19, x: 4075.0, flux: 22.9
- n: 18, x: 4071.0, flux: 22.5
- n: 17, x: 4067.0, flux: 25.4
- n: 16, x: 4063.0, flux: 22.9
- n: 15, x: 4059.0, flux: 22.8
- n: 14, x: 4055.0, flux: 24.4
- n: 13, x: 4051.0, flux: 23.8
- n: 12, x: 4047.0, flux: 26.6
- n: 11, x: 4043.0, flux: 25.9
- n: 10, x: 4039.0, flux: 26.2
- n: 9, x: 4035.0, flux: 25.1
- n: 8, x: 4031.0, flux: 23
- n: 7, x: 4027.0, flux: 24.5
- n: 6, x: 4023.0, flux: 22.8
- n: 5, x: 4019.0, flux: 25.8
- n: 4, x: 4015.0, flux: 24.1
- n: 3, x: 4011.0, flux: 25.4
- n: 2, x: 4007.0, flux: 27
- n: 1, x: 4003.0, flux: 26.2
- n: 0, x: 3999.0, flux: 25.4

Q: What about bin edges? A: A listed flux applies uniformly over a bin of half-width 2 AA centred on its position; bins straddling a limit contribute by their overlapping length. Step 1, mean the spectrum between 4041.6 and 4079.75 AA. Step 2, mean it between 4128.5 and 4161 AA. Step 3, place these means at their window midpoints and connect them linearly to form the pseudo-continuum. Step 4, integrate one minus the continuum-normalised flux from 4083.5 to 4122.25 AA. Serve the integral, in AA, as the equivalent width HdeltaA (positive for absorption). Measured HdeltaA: 2.8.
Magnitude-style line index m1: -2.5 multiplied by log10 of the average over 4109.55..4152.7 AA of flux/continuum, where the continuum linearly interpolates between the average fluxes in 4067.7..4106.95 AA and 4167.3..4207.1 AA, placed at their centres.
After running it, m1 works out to 0.05 mag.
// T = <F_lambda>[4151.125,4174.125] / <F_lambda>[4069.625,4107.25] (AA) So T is 1.1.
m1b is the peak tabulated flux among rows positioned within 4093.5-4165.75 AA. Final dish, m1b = 26.3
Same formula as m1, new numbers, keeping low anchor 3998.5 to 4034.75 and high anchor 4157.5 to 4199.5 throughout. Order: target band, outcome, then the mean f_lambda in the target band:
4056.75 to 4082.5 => 0.06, 23.2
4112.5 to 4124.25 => 0.13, 21.7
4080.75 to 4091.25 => 0.04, 23.7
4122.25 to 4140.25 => 0.08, 22.6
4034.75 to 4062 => -0.01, 24.9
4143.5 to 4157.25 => 0.05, 23.2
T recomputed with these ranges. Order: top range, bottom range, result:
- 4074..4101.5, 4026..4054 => 0.91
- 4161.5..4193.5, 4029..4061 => 0.97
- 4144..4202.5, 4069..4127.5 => 1.08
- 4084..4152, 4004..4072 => 0.90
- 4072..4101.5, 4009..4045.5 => 0.91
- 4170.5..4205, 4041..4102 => 1.01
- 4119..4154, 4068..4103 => 0.99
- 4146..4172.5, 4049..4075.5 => 1.04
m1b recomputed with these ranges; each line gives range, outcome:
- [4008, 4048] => 26.6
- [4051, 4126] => 25.4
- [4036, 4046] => 26.2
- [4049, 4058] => 24.4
